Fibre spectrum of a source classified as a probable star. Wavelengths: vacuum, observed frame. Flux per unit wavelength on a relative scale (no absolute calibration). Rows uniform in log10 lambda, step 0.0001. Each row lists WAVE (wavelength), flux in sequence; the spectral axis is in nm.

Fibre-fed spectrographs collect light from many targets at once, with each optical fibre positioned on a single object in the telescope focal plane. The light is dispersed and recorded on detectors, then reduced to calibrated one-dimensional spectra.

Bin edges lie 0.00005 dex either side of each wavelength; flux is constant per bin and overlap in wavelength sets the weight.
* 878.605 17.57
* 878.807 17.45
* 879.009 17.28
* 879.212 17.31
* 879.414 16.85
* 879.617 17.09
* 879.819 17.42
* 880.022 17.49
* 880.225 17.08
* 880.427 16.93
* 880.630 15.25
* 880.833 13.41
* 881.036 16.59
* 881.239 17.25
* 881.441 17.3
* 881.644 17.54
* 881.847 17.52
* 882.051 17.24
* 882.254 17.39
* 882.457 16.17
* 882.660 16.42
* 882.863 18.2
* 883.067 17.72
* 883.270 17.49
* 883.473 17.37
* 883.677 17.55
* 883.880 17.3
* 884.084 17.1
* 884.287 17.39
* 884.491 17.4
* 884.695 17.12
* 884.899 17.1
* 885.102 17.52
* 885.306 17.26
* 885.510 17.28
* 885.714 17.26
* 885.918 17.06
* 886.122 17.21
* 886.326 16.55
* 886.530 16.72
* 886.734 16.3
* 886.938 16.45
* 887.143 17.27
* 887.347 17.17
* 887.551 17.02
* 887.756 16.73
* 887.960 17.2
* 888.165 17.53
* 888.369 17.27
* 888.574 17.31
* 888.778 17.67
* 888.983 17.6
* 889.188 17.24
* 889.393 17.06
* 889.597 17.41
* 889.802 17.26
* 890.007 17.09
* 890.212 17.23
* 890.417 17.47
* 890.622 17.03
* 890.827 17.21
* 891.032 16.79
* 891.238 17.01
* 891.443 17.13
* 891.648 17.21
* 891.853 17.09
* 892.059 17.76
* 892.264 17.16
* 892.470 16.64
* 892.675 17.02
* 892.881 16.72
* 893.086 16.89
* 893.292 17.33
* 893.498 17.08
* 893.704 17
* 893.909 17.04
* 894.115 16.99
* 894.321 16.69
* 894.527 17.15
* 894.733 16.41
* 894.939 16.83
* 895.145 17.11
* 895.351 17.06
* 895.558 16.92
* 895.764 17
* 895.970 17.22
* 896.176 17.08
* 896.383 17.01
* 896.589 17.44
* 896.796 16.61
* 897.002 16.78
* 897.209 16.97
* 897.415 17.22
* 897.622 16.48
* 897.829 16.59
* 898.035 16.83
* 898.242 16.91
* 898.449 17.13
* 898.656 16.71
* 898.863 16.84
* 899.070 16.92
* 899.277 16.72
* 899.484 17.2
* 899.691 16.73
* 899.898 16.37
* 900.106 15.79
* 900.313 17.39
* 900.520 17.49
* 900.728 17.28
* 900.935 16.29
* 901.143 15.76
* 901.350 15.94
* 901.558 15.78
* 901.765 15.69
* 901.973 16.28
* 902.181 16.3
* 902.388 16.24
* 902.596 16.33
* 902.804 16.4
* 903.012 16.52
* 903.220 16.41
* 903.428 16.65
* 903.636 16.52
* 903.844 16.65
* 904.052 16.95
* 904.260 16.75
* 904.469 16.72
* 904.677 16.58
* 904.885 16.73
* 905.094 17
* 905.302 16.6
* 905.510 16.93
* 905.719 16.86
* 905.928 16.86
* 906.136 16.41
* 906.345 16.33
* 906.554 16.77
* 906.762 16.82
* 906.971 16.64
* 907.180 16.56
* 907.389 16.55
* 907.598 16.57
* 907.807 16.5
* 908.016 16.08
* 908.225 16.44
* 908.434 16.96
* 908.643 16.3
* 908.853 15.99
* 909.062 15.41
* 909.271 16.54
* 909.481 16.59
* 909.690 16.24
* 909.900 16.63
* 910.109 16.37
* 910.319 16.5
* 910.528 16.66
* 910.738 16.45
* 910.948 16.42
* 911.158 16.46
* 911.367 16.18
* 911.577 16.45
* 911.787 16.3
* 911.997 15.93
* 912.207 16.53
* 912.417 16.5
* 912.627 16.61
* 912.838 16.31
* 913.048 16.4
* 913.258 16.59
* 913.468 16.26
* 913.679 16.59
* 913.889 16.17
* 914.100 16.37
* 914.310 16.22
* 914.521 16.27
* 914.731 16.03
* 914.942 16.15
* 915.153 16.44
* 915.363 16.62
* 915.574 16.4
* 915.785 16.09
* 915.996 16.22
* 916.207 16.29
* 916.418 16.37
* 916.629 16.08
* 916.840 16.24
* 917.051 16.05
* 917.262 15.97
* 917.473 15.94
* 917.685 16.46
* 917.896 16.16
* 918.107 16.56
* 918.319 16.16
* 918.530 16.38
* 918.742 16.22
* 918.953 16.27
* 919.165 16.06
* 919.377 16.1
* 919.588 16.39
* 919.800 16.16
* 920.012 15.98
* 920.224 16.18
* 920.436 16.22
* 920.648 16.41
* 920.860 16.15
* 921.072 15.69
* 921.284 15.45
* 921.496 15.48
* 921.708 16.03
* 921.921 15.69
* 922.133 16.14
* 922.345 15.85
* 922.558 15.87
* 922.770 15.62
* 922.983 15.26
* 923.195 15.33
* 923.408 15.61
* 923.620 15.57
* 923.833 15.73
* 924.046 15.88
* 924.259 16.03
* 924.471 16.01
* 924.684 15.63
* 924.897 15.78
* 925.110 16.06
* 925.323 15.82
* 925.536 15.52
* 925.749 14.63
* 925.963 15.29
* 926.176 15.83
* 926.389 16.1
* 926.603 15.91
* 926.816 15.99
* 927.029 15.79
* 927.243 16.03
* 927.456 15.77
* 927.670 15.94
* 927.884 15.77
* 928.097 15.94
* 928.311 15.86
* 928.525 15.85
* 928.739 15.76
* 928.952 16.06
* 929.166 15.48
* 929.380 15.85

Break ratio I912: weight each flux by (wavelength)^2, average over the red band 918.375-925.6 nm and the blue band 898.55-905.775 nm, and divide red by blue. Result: 1.00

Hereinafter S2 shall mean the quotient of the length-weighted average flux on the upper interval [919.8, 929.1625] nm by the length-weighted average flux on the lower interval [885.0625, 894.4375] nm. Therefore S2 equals 0.92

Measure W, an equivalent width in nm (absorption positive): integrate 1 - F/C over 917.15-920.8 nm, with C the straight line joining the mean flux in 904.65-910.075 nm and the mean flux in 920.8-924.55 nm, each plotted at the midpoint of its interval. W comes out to -0.06 nm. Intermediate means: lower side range 16.5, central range 16.2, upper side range 15.7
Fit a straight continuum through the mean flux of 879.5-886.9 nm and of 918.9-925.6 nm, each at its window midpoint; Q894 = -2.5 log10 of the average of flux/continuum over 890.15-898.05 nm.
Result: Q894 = -0.02 mag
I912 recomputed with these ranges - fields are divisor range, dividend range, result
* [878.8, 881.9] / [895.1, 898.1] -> 1.04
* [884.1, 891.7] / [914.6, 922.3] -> 1.01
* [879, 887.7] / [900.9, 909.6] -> 1.02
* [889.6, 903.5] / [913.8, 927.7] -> 1.00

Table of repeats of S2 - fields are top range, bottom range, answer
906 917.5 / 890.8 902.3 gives 0.97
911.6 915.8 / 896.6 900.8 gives 0.97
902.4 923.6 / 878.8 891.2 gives 0.95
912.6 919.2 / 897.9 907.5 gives 0.98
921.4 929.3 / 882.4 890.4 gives 0.92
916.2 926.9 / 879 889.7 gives 0.93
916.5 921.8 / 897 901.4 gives 0.96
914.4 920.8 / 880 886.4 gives 0.95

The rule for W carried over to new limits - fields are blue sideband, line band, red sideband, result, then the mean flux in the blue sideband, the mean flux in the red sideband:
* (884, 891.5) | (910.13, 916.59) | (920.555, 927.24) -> -0.08 nm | 17.1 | 15.8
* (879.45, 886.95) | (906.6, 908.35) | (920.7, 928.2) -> -0.03 nm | 17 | 15.8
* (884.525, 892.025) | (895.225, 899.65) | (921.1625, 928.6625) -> -0.04 nm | 17.1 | 15.7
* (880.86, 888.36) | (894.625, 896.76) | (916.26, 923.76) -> -0.03 nm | 17.1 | 16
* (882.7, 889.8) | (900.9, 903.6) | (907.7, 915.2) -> 0.08 nm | 17.2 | 16.4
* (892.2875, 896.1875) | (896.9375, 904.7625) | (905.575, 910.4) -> 0.06 nm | 17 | 16.5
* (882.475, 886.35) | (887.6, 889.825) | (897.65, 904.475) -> -0.03 nm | 17.3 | 16.6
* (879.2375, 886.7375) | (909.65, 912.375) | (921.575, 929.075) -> -0.03 nm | 17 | 15.8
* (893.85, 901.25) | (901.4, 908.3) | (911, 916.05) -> 0.04 nm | 16.9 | 16.3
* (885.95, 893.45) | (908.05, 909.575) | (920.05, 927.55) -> 0.01 nm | 17.1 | 15.8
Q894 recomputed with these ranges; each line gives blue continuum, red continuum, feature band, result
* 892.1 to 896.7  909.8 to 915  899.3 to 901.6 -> 0.014 mag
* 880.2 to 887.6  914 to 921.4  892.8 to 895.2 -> -0.012 mag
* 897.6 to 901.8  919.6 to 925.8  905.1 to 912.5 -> -0.011 mag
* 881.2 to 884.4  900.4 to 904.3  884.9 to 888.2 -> 0.008 mag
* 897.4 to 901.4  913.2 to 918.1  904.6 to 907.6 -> -0.010 mag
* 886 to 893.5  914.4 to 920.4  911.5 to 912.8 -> 0.001 mag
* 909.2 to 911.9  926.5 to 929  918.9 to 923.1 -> 0.011 mag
